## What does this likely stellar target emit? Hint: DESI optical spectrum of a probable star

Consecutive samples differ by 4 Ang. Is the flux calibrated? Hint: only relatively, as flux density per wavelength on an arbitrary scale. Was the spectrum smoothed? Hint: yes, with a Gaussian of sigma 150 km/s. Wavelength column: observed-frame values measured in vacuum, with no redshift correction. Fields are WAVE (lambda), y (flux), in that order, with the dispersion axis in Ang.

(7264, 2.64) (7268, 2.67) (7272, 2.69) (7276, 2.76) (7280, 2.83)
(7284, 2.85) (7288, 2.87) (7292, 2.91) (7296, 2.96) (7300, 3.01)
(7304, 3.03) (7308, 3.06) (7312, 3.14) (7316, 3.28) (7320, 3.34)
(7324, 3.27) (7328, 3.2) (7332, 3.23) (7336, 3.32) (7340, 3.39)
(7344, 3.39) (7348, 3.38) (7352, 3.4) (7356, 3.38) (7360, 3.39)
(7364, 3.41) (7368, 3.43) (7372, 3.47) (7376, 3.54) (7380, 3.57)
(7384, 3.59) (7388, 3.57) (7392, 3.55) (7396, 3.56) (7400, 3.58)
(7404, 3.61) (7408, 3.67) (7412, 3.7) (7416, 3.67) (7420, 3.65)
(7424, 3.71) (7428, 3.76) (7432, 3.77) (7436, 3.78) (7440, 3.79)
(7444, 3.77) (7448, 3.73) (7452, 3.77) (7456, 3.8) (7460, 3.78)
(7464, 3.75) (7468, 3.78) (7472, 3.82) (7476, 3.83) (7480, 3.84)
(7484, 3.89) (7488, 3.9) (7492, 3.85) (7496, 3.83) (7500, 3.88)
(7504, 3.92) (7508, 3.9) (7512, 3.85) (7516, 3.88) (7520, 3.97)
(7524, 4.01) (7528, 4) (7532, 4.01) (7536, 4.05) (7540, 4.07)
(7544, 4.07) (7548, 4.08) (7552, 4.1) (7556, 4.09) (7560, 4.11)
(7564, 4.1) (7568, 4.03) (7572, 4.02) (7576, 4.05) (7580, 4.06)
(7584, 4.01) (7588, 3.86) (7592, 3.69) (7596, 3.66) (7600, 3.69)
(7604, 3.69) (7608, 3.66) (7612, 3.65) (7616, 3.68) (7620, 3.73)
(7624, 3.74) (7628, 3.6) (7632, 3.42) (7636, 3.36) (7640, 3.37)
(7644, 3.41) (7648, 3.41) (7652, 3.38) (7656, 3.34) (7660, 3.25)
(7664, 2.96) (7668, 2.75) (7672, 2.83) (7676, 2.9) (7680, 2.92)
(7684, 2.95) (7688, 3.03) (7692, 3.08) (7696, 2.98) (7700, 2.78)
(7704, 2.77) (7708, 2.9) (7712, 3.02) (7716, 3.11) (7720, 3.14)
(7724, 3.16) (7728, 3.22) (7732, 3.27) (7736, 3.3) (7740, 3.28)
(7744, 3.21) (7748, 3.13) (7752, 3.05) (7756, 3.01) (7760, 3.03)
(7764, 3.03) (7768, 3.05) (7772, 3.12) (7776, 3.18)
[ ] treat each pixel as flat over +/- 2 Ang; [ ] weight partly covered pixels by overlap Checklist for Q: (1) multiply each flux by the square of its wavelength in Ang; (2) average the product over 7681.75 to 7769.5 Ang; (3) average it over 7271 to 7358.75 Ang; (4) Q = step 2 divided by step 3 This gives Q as 1.1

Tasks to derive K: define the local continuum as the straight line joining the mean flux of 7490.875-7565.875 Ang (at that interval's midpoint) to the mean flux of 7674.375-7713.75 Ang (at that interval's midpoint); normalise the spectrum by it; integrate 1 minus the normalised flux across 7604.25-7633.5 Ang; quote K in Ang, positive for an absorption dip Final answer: -2.01 Ang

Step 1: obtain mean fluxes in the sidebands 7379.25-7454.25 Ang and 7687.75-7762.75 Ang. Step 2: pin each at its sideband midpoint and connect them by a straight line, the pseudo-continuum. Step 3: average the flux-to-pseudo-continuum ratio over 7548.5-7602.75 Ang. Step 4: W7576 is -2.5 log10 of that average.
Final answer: -0.18 mag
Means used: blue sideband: 3.68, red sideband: 3.08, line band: 3.96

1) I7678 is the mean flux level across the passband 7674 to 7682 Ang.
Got 2.91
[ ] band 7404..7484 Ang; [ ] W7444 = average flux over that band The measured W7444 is 3.76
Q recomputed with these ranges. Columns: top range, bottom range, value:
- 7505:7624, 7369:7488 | 1.10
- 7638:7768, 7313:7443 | 0.96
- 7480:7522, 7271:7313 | 1.41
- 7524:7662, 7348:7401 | 1.15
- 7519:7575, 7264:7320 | 1.48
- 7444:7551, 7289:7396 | 1.22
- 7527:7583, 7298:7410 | 1.27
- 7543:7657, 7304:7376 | 1.21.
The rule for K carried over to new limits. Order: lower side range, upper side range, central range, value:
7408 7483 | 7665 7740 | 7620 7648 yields -2.5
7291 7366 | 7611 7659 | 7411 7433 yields -2.6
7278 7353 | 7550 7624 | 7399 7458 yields -4.6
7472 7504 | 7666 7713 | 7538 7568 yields -4.5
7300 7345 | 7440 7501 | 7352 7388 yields -0.6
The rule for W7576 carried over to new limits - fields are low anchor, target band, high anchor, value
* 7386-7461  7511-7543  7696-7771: -0.145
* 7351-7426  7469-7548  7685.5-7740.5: -0.165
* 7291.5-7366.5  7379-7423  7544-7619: -0.056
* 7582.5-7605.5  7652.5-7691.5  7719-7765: 0.146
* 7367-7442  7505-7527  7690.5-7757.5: -0.143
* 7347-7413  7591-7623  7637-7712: -0.165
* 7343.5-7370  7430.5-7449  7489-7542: -0.026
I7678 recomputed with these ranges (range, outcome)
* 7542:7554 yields 4.08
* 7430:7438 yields 3.77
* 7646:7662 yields 3.34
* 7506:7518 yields 3.88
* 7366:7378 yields 3.48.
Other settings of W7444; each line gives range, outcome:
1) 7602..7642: 3.59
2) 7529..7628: 3.91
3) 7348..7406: 3.5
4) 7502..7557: 4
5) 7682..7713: 2.94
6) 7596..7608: 3.68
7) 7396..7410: 3.61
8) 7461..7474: 3.78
